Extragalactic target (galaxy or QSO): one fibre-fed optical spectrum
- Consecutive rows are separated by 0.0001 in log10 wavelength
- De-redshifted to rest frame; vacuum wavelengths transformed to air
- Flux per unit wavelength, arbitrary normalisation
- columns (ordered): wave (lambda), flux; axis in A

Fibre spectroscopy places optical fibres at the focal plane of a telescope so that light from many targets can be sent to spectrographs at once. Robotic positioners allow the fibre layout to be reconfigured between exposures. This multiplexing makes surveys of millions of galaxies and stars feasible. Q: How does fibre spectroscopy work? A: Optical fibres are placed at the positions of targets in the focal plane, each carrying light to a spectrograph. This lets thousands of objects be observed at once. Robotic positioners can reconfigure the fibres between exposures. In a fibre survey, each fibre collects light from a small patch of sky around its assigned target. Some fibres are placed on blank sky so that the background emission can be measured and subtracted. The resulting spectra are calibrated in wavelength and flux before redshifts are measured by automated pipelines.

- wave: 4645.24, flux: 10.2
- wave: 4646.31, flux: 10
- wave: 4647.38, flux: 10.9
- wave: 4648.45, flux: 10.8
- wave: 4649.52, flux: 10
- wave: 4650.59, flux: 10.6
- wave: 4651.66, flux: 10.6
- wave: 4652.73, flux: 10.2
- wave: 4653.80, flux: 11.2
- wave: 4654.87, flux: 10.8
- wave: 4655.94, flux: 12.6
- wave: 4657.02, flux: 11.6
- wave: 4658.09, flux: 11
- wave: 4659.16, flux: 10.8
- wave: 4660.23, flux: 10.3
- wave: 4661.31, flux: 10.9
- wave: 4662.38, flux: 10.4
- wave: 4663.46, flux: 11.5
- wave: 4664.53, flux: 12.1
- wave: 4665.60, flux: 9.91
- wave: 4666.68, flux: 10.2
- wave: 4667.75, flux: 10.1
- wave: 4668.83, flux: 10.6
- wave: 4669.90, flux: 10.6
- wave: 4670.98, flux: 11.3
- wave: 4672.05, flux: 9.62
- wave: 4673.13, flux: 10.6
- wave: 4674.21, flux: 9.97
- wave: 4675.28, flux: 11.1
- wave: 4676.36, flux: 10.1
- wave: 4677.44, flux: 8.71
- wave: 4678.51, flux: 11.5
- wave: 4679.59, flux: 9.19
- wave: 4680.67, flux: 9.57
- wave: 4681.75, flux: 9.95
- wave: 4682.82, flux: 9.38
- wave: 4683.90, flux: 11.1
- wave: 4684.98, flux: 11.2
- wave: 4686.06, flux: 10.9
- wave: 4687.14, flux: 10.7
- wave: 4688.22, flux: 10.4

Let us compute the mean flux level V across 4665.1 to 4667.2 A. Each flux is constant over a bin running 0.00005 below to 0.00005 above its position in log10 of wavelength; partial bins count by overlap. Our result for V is 10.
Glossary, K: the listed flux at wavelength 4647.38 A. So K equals 10.9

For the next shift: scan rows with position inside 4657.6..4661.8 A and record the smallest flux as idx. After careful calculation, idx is 10.3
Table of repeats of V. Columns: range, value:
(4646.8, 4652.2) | 10.6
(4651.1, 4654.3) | 10.7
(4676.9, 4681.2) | 9.74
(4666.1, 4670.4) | 10.4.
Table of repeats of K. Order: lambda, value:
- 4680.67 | 9.57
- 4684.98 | 11.2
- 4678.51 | 11.5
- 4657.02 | 11.6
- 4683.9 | 11.1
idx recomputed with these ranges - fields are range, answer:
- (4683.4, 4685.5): 11.1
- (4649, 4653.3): 10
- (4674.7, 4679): 8.71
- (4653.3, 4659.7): 10.8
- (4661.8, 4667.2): 9.91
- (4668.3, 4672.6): 9.62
